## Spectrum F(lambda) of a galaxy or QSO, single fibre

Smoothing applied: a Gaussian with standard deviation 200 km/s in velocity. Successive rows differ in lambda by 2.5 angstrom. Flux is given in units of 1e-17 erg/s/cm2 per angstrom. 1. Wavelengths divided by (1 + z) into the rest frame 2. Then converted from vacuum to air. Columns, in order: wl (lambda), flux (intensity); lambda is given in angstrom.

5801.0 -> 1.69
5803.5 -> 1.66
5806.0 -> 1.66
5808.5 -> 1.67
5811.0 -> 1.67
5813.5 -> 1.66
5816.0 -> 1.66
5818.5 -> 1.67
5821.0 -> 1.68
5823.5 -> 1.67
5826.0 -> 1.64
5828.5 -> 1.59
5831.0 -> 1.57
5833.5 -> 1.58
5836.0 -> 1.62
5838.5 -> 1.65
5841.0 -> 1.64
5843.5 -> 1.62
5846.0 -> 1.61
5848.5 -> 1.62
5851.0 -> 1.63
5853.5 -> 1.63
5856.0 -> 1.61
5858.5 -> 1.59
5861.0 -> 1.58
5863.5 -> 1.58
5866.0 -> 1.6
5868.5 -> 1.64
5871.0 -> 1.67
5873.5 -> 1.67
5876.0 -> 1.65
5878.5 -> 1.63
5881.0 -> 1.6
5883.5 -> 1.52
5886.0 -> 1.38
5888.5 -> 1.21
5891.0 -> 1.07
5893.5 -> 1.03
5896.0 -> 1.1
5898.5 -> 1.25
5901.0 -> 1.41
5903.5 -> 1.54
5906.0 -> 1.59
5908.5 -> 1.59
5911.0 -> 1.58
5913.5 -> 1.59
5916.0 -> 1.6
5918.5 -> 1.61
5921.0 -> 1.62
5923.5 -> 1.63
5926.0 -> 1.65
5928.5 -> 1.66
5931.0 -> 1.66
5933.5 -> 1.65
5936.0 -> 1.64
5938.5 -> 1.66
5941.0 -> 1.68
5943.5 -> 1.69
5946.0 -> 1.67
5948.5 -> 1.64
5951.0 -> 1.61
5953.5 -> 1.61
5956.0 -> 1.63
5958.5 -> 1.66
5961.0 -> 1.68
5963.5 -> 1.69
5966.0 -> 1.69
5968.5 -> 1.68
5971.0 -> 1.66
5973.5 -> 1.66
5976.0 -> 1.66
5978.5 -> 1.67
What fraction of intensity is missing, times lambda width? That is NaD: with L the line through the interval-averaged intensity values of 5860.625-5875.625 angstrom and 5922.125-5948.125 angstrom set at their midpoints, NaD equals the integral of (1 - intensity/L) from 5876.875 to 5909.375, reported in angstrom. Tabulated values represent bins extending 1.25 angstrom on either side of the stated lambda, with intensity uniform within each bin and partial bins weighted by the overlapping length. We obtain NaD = 5.2 angstrom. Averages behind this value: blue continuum 1.63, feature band 1.38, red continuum 1.66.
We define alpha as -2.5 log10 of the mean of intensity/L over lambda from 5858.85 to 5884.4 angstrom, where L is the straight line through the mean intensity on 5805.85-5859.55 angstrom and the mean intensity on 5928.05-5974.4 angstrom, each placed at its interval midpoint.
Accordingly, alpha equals 0.02 mag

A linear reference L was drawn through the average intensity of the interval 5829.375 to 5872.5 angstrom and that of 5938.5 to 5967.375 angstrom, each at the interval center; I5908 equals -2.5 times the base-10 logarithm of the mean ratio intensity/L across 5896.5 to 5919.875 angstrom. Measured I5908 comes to 0.085 mag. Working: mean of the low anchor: 1.61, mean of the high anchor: 1.66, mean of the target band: 1.52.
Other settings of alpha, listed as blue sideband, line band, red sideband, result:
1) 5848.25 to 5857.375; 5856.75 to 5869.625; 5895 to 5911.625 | -0.01 mag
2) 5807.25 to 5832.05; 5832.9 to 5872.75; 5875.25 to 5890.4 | -0.04 mag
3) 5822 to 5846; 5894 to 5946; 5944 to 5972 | 0.06 mag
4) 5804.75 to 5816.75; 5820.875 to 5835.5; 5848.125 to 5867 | 0.02 mag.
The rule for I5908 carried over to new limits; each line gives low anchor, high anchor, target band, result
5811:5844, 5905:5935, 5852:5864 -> 0.02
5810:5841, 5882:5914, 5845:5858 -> -0.05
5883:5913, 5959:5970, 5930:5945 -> -0.08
